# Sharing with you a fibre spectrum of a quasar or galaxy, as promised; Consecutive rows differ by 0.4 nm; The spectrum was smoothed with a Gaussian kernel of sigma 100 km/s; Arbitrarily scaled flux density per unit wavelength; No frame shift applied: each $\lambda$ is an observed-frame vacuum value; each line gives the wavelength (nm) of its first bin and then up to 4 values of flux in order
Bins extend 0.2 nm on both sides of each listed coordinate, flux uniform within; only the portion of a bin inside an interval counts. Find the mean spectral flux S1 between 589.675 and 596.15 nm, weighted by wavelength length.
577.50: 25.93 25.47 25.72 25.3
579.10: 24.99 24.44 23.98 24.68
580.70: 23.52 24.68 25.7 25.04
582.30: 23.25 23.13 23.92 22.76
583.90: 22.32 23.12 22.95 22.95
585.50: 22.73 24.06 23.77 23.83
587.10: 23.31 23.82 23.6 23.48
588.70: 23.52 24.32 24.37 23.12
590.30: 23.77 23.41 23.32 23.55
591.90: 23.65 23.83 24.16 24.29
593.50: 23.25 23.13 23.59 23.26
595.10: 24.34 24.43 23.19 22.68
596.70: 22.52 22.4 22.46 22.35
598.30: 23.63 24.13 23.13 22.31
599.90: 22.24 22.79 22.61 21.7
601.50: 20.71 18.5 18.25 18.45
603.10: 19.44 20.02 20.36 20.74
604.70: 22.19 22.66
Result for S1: 23.6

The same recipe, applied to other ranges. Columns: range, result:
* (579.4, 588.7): 23.7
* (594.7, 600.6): 23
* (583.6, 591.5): 23.5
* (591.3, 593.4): 23.9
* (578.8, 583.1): 24.3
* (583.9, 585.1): 22.9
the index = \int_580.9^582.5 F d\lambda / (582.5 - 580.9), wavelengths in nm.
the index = 24.7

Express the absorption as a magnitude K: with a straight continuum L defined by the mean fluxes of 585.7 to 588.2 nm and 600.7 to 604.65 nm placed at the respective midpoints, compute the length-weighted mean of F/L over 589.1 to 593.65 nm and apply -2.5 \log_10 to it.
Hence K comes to -0.05 mag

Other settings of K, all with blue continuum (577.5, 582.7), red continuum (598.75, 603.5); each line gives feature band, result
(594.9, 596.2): -0.09 mag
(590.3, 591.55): -0.03 mag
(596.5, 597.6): -0.04 mag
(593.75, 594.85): -0.05 mag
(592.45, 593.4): -0.08 mag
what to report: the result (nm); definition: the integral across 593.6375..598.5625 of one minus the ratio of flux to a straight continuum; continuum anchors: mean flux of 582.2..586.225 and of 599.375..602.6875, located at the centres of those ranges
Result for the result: -0.36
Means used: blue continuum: 23.1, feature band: 23.2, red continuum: 21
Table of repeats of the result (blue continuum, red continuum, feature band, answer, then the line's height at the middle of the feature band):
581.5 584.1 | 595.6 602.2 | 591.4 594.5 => -0.124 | 22.8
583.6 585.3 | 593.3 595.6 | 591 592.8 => -0.021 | 23.4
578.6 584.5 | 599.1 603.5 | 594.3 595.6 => -0.124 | 21.8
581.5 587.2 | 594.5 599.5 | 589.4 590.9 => -0.019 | 23.3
